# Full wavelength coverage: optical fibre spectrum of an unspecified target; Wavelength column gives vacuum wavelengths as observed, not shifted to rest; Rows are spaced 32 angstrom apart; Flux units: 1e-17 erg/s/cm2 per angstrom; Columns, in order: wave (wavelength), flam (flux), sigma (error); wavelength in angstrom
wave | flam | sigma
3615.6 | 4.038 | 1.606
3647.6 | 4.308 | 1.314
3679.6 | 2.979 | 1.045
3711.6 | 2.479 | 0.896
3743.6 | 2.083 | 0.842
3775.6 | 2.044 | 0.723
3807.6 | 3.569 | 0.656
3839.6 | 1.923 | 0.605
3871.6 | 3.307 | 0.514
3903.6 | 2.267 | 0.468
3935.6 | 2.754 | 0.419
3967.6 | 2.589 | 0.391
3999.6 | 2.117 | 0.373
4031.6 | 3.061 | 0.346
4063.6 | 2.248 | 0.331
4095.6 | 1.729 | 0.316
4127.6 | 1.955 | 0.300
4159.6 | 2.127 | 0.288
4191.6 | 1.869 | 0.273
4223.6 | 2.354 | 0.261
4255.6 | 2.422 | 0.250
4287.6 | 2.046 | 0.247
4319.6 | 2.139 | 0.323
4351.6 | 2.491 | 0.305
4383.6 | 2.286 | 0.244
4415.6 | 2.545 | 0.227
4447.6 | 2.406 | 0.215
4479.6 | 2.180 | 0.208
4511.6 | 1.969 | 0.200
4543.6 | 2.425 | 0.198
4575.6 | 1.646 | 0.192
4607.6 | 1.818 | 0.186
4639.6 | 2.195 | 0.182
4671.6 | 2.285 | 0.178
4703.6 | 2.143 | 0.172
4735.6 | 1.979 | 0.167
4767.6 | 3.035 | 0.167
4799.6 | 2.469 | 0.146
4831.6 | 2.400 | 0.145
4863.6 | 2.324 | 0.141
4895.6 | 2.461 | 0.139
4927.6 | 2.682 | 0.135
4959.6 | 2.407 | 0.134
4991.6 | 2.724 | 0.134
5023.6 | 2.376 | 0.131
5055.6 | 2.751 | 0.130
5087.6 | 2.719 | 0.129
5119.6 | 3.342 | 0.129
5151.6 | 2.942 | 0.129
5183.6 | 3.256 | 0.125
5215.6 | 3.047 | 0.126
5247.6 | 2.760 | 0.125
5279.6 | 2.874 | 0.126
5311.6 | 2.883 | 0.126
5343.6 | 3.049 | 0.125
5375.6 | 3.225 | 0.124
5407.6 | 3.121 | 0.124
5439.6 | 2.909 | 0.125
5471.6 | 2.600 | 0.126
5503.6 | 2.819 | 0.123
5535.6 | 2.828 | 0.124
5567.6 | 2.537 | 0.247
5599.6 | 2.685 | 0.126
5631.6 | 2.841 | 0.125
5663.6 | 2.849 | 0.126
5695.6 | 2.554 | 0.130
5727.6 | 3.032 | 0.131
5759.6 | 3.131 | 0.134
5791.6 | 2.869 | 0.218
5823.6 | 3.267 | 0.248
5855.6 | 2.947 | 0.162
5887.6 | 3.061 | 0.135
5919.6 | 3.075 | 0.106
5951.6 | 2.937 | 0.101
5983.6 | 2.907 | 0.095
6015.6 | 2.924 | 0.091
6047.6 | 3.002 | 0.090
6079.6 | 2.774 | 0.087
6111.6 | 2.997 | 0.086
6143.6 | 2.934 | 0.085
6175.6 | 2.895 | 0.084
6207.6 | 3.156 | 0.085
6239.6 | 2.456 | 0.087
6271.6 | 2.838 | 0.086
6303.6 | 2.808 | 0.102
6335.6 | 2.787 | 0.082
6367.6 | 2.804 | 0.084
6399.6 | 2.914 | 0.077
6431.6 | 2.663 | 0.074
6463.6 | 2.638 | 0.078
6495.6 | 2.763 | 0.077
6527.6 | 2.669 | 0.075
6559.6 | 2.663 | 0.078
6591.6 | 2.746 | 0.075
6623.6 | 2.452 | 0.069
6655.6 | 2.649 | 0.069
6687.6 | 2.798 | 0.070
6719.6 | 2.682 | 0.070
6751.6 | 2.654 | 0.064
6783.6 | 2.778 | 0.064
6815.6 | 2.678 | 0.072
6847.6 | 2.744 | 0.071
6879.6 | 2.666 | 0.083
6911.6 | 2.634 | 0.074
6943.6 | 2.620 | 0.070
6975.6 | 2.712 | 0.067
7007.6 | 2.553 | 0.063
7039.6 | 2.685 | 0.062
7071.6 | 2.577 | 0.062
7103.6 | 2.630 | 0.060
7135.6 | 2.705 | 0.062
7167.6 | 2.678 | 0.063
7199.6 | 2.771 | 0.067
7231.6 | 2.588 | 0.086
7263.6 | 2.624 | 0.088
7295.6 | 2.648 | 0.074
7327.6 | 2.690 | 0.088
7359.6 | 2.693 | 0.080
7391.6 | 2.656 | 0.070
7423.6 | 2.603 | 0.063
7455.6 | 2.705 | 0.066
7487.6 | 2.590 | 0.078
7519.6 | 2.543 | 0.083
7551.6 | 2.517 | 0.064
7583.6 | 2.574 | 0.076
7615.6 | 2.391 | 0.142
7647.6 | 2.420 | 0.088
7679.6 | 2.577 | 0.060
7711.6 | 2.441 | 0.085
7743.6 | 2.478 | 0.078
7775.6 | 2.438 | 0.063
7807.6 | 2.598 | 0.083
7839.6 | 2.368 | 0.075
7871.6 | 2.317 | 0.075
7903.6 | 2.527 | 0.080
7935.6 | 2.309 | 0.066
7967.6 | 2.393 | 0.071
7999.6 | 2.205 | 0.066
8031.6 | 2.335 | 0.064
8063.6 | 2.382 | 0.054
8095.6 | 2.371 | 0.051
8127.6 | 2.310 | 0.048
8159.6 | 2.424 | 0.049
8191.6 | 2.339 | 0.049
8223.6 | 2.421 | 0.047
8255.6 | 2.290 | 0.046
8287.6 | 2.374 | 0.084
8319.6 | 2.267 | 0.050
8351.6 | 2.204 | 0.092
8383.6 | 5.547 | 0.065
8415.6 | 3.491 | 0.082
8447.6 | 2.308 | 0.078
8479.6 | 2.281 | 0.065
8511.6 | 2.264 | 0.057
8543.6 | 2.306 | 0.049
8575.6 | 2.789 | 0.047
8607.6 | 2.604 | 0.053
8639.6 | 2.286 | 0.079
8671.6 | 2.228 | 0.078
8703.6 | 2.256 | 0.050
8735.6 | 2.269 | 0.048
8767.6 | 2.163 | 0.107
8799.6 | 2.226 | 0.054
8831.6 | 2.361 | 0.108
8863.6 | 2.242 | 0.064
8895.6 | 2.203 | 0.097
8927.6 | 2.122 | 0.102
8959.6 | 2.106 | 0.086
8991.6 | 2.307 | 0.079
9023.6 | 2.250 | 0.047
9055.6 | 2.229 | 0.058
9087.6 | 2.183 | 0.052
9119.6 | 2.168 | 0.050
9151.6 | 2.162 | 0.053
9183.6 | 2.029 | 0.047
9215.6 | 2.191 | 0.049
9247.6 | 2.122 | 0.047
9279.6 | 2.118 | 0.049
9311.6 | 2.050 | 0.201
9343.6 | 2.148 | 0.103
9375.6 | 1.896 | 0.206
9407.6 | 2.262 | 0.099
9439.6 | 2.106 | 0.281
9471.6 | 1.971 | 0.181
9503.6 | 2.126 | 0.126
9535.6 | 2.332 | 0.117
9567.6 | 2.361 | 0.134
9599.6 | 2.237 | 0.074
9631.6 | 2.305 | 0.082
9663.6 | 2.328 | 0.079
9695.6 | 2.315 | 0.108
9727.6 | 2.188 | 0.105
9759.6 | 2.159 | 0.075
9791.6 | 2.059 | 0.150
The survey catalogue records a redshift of 0.28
